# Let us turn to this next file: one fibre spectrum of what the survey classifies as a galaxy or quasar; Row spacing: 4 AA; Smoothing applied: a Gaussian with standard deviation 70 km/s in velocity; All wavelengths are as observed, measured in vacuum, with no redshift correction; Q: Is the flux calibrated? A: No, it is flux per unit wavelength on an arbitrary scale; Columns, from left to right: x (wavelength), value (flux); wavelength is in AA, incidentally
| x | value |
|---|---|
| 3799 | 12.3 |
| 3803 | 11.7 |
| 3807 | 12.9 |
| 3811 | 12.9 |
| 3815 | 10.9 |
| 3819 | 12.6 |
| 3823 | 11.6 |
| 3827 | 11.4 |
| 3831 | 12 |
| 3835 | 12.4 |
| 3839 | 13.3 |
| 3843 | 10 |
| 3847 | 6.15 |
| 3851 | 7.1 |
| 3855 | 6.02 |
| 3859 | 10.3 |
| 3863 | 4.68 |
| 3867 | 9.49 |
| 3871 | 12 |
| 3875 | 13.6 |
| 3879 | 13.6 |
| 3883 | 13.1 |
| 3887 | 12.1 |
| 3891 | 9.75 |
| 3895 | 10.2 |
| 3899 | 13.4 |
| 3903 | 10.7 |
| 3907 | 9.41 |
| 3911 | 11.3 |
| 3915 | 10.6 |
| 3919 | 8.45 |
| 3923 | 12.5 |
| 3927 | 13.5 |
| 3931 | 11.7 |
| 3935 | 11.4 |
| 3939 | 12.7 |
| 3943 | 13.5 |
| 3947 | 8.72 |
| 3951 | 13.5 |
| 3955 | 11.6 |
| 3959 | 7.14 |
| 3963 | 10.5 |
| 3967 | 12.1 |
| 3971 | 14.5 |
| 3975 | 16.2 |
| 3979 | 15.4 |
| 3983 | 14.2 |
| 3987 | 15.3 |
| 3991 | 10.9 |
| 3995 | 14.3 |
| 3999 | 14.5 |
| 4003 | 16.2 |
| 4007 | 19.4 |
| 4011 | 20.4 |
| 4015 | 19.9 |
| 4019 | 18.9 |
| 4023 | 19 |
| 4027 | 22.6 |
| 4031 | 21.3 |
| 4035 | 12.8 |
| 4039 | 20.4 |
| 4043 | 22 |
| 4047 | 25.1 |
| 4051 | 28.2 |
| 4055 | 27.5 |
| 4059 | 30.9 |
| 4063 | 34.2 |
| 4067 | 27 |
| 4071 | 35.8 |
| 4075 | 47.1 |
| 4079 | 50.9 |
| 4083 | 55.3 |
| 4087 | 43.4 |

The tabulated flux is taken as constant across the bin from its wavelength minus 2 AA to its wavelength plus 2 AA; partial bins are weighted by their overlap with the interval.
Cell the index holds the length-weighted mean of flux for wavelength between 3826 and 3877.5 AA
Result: 9.89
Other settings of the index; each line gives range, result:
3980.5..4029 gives 17.1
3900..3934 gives 11.1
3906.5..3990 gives 12.1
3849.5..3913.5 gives 10.4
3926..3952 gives 12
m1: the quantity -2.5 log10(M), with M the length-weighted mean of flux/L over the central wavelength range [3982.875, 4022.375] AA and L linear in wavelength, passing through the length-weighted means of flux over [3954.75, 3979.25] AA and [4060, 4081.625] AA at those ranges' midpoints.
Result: 0.284 mag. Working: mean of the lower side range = 12.3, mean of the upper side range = 39.1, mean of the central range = 16.6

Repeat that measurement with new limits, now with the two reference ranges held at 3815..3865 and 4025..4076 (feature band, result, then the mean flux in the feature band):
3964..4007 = 0.435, 14.5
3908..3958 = 0.447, 11.5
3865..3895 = 0.106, 11.8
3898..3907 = 0.297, 11.3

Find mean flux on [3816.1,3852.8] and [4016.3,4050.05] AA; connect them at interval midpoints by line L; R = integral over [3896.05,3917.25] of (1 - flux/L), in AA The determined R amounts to 4.84 AA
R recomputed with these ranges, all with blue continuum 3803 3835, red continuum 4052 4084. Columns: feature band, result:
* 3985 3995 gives 5.5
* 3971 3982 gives 5.0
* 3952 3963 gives 6.8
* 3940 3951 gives 5.9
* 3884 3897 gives 5.7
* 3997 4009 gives 5.5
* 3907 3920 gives 6.9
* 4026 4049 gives 9.3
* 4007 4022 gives 5.9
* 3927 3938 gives 5.4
